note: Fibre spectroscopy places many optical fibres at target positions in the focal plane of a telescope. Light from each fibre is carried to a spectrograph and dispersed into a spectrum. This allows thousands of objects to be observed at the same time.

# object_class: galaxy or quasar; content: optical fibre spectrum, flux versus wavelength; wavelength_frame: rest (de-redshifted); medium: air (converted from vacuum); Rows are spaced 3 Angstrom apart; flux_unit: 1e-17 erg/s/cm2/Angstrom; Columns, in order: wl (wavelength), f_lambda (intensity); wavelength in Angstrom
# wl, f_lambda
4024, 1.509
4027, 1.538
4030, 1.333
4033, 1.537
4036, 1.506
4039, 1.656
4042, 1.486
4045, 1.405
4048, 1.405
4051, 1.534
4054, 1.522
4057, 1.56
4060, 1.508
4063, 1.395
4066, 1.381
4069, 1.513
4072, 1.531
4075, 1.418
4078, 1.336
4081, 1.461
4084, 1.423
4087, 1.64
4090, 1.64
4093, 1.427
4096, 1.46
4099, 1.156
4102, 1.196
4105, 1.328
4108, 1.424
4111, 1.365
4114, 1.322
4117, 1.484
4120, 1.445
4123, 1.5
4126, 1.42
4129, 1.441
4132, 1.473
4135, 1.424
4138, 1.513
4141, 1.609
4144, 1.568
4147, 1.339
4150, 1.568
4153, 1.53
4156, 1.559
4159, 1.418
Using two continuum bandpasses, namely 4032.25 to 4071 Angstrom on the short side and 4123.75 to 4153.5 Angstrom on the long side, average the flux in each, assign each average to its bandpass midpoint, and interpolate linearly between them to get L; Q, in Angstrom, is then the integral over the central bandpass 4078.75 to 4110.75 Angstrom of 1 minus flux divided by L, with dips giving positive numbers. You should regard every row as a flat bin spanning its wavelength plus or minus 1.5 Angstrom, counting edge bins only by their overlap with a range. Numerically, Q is 1.7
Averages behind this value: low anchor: 1.49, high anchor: 1.49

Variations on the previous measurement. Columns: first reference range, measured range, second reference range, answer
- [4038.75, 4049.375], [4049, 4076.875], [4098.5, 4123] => -0.8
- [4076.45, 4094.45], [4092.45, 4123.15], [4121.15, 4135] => 2.2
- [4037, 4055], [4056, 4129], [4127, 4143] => 3.2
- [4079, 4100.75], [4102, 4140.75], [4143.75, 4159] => 1.3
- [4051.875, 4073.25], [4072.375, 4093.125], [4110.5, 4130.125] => -0.2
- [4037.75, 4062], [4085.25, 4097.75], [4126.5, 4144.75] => -0.2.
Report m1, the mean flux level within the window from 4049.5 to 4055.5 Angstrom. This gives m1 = 1.53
